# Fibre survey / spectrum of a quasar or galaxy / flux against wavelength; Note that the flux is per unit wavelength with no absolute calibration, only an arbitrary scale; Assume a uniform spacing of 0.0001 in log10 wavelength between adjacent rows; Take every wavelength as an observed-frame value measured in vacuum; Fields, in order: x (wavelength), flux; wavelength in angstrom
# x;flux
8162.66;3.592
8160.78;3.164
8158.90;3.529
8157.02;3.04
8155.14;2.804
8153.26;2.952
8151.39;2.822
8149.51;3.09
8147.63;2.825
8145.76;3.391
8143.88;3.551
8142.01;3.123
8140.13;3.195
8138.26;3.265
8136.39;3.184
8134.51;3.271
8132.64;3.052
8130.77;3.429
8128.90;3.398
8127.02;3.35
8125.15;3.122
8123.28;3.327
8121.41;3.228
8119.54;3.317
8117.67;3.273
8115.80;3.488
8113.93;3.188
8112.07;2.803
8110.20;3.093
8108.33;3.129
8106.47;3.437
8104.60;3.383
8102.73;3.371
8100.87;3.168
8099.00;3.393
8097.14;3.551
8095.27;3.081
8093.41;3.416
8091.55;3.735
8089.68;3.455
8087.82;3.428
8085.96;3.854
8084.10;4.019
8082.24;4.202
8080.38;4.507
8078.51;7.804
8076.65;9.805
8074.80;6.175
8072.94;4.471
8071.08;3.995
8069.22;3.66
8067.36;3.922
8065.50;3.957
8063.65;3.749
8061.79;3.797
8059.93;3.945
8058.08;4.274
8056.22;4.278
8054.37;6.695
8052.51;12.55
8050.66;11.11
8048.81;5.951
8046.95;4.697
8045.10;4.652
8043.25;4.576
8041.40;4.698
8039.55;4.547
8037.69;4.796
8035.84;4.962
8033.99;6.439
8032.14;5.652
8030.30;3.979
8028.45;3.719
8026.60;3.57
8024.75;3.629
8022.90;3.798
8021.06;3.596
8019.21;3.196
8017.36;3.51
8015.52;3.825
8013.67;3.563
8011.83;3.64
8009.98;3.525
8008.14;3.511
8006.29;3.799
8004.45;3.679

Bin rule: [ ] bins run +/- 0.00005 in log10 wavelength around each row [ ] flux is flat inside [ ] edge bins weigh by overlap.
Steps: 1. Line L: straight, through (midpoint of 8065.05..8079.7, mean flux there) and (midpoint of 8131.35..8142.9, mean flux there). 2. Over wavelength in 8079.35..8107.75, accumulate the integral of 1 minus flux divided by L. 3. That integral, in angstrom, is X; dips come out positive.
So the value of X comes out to 6.8 angstrom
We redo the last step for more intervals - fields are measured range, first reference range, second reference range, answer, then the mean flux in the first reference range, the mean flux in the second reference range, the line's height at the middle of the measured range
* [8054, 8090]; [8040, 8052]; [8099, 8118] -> 1.4 angstrom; 6.13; 3.24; 4.93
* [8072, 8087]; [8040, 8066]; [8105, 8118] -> -3.4 angstrom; 5.65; 3.21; 4.54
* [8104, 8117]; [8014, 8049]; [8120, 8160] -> 1.1 angstrom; 4.36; 3.19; 3.51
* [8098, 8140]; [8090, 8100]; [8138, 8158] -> 0.2 angstrom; 3.43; 3.09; 3.28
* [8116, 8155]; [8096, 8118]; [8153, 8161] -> -0.4 angstrom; 3.27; 3.1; 3.17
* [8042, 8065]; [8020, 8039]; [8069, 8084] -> -3.8 angstrom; 4.41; 5.58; 5.01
